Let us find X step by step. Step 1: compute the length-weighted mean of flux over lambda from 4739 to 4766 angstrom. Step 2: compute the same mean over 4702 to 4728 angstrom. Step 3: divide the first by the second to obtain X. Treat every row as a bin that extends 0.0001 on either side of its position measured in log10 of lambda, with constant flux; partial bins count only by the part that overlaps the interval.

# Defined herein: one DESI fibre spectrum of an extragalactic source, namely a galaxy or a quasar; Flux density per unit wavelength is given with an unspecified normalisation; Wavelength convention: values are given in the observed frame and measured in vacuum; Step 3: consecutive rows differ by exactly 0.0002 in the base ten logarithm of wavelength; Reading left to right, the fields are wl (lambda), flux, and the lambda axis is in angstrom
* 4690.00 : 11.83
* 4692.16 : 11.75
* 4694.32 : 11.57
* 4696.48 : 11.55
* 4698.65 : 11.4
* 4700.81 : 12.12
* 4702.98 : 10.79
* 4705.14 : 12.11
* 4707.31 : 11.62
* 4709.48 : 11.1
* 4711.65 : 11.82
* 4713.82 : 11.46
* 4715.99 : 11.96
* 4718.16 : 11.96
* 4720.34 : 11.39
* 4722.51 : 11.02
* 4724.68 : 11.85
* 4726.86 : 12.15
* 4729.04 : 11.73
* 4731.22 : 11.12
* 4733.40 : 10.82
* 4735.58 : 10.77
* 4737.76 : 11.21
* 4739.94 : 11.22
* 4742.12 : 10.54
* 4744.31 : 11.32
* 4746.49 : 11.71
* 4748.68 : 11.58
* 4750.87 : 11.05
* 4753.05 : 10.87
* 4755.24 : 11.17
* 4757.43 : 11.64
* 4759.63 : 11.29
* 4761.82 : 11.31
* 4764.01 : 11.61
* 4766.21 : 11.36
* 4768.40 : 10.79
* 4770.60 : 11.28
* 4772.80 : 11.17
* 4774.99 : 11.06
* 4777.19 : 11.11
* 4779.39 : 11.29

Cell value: 0.97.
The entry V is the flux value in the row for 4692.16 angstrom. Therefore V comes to 11.75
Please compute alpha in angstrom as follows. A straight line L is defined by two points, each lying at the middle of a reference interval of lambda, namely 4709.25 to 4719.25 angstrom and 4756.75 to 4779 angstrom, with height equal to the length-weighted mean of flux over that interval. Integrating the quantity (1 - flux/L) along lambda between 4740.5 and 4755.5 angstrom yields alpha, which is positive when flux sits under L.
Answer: 0.3 angstrom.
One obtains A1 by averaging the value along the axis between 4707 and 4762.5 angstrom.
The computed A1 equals 11.4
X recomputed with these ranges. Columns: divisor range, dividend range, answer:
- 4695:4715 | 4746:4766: 0.98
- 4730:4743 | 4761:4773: 1.03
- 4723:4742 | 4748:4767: 1.00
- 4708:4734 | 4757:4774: 0.98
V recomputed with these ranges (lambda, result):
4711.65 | 11.82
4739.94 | 11.22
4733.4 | 10.82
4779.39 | 11.29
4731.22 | 11.12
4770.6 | 11.28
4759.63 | 11.29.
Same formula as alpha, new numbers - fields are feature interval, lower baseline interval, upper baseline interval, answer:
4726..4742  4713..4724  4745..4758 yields 0.3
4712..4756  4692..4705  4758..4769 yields 0.3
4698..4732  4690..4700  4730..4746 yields -0.8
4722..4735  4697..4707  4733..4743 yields -0.4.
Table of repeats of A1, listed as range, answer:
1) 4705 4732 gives 11.6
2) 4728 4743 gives 11.1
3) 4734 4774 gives 11.2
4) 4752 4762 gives 11.2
